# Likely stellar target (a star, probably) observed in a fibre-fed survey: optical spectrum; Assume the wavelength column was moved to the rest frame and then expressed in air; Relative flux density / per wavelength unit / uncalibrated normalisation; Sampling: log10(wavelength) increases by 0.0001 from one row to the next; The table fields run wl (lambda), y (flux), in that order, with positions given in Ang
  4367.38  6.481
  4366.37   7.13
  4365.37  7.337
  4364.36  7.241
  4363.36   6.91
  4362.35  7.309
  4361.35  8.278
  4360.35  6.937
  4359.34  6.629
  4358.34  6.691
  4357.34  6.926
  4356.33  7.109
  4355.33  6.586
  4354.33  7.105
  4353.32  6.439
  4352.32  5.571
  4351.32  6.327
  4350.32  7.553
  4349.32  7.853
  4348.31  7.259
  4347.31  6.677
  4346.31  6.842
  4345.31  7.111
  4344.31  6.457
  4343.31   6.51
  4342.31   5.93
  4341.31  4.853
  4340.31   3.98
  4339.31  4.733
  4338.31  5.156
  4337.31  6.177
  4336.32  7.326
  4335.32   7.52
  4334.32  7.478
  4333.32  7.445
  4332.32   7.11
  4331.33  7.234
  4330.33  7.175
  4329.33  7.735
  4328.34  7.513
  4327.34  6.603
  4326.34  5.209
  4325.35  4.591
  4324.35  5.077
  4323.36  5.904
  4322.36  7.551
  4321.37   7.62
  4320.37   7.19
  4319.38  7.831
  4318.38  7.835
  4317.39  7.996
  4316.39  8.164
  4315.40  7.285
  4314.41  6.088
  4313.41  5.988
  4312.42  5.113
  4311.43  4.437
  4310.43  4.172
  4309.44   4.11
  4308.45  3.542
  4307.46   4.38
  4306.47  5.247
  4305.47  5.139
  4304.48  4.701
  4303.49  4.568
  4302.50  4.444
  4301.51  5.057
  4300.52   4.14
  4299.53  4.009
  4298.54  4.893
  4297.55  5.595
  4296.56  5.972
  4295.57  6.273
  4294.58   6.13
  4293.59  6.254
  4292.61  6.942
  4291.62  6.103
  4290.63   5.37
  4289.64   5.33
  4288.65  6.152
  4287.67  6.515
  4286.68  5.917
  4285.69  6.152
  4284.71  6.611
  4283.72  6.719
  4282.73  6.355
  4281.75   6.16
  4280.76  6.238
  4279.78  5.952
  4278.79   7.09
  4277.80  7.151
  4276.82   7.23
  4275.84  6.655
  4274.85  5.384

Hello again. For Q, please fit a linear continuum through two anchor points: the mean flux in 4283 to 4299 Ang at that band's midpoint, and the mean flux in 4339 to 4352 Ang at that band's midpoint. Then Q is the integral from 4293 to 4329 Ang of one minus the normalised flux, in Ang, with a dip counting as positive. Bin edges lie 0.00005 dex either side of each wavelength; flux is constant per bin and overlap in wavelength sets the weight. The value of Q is 2.40 Ang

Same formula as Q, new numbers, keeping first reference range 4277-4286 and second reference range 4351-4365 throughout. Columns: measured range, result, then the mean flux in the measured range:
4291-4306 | 2.85 Ang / 5.35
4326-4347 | 0.87 Ang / 6.49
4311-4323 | -0.43 Ang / 6.93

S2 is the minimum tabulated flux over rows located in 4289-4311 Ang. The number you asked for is 3.542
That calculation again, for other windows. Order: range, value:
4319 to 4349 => 3.98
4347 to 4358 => 5.571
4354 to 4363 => 6.586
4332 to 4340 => 4.733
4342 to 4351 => 5.93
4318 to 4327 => 4.591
